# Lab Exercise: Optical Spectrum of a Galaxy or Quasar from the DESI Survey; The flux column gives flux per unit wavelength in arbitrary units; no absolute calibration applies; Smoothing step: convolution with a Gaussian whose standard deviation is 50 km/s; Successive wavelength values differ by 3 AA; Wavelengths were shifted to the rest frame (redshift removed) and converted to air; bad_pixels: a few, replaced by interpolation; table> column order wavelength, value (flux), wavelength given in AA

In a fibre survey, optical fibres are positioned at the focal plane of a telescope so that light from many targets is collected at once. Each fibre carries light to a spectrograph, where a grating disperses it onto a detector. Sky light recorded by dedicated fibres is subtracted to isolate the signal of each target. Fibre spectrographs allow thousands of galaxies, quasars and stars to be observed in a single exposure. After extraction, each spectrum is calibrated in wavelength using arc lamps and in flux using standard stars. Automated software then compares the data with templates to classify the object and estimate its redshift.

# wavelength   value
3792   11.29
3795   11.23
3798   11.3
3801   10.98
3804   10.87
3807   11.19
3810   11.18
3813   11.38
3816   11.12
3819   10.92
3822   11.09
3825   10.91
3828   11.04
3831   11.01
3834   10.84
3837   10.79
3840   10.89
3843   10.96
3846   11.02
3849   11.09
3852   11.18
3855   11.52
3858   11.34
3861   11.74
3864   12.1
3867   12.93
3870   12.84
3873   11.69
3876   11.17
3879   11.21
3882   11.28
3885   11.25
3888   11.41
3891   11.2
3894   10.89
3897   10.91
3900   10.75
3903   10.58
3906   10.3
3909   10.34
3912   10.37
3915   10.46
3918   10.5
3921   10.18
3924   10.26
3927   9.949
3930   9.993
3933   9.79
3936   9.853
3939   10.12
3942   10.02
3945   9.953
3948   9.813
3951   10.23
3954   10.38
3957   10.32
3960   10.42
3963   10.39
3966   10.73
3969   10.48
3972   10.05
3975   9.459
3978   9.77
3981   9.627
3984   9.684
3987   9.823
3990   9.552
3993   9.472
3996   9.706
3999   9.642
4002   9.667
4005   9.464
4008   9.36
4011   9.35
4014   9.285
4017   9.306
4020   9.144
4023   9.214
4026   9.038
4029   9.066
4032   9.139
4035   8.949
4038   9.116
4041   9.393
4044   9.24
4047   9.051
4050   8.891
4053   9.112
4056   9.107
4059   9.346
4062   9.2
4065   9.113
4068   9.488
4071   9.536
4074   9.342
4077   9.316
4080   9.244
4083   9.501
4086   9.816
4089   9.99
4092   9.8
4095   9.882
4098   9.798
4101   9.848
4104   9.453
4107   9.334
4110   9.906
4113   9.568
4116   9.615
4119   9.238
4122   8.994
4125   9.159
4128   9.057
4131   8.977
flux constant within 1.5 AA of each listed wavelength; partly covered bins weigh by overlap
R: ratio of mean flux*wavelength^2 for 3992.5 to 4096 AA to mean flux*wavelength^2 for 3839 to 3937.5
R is 0.9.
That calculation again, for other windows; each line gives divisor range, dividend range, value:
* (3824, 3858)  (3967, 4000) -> 0.95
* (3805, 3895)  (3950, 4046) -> 0.92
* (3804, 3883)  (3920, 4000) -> 0.94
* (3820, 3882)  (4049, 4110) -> 0.94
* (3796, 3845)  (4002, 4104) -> 0.95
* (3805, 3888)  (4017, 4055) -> 0.89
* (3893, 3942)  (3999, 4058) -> 0.95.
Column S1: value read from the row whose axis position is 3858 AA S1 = 11.34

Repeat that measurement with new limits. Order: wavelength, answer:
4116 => 9.615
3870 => 12.84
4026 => 9.038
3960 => 10.42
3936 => 9.853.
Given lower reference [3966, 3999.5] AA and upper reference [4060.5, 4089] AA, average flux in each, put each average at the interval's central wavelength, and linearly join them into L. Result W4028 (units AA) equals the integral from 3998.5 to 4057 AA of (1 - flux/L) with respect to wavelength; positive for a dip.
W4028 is 2.4 AA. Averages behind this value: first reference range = 9.8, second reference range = 9.43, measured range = 9.22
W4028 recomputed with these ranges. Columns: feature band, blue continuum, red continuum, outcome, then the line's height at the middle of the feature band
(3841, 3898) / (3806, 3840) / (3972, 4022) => -4.4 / 10.6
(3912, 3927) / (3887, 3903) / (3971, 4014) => 0.5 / 10.6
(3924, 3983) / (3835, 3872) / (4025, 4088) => 1.9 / 10.4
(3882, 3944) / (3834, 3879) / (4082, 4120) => 3.4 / 11.1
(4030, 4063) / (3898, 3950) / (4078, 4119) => 2.3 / 9.82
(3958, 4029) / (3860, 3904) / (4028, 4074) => 2.1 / 9.97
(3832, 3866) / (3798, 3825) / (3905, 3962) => -1.4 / 10.8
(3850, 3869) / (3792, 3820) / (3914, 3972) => -1.8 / 10.8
